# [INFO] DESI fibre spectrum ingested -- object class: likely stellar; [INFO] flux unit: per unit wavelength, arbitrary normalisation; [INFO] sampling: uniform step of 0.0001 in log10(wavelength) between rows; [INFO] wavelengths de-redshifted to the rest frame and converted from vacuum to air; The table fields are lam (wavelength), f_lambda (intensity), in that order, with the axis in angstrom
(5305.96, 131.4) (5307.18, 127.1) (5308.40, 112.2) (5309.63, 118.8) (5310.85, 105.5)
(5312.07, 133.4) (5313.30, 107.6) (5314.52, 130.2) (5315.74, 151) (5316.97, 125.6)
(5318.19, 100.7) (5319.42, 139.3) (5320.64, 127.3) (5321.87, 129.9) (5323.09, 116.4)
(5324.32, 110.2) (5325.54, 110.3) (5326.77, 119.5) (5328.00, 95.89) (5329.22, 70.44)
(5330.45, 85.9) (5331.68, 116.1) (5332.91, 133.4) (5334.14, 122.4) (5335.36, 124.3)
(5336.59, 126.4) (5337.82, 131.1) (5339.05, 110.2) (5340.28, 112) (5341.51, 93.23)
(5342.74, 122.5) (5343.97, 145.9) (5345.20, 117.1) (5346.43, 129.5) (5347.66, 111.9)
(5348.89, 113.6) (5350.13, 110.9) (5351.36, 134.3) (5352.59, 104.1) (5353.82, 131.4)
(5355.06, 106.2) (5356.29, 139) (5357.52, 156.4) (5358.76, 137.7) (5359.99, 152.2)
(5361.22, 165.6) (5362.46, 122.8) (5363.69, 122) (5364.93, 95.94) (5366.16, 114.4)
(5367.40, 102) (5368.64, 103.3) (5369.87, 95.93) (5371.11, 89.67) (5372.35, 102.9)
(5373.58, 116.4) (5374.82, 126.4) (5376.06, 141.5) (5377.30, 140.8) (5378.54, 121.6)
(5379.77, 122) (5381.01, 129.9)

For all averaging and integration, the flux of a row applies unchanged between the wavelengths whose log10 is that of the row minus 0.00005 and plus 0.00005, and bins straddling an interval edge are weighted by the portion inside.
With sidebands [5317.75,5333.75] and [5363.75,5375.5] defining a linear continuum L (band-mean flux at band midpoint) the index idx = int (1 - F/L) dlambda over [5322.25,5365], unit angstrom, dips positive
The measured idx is -4.2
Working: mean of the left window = 112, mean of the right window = 106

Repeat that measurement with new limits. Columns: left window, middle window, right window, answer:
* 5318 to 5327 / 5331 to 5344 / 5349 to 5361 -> 0.48 angstrom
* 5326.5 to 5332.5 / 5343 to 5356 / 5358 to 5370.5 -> -1.15 angstrom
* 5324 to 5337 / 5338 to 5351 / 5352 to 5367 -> 0.17 angstrom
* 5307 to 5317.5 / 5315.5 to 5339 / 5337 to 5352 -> 0.87 angstrom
